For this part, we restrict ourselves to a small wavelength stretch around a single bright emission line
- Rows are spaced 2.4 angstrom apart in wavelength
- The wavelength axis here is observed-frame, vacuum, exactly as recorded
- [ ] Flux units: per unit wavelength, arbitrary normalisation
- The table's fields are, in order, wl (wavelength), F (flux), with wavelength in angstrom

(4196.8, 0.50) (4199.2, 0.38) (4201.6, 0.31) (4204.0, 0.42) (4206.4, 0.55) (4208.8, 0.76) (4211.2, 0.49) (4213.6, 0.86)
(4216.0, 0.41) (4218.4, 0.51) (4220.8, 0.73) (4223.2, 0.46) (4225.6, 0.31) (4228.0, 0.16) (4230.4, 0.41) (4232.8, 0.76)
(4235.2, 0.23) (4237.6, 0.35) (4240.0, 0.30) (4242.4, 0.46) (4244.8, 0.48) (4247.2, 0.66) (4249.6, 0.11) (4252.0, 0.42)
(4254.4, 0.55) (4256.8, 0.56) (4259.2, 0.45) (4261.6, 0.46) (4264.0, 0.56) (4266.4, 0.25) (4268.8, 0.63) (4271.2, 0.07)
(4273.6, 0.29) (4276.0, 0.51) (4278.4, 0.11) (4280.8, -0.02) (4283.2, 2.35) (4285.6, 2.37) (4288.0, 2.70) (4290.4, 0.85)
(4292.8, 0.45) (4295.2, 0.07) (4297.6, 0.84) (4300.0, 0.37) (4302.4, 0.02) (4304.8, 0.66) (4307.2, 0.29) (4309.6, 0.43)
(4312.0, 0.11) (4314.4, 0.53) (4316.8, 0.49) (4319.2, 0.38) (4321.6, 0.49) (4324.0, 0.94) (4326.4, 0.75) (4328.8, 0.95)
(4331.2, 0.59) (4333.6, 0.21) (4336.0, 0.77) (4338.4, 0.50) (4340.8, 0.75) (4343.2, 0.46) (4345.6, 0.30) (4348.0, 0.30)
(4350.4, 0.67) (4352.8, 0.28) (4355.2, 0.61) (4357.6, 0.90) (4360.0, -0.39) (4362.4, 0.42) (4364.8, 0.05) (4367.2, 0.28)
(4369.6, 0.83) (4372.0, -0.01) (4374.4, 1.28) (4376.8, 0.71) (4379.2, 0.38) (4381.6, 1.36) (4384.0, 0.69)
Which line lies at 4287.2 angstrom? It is [O II]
